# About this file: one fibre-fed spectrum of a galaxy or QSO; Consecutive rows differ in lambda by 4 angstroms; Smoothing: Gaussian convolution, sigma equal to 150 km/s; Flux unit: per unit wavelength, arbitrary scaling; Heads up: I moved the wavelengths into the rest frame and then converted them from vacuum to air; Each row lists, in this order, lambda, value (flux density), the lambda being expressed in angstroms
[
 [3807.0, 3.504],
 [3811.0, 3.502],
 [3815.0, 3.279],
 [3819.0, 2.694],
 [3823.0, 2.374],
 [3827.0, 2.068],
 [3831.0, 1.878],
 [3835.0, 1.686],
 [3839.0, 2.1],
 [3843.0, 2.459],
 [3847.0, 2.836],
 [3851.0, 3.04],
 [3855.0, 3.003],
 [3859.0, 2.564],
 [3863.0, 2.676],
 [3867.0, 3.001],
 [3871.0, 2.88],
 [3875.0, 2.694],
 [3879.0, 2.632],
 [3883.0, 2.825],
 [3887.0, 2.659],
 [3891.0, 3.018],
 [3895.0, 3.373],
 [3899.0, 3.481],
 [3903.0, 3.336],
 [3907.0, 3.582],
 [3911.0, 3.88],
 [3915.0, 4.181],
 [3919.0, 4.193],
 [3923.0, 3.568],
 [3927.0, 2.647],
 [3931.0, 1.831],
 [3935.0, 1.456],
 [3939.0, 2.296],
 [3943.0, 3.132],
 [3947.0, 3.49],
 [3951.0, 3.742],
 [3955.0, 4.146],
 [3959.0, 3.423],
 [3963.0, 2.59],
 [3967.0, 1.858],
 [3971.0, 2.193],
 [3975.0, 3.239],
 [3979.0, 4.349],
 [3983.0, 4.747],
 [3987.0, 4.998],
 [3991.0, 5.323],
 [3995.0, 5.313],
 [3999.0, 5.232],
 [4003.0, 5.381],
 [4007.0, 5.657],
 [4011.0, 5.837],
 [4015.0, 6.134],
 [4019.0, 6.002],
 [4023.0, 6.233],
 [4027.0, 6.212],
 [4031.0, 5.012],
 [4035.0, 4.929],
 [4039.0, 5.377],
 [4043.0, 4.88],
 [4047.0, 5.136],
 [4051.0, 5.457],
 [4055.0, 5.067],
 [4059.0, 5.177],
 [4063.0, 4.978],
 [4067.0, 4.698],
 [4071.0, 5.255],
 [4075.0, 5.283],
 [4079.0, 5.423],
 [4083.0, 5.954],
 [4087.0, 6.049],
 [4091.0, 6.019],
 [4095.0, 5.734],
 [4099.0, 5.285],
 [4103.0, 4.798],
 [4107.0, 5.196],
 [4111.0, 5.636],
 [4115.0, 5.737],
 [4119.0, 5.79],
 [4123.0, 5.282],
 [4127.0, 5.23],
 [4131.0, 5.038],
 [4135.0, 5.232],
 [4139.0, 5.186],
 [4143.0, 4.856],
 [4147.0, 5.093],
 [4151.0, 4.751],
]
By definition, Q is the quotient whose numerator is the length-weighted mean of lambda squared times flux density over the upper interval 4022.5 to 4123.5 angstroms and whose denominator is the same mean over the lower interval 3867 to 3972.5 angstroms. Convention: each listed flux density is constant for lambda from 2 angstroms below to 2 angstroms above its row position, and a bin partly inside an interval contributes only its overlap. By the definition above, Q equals 1.91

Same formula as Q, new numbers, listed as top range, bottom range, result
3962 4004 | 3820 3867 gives 1.80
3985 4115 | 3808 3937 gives 2.07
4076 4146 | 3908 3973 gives 1.94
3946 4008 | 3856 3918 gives 1.37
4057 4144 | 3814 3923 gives 2.06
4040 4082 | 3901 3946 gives 1.78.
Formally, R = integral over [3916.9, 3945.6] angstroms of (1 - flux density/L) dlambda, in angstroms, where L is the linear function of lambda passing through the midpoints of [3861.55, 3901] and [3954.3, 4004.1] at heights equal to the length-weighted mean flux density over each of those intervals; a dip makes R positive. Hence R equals 5.96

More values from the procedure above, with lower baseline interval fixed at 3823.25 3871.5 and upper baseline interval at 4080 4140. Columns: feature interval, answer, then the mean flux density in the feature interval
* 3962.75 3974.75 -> 4.86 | 2.31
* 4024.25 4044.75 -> -3.12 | 5.32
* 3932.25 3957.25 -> 4.25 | 3.01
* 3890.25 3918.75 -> -4.14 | 3.61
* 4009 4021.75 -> -4.62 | 6.01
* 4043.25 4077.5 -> -1.45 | 5.12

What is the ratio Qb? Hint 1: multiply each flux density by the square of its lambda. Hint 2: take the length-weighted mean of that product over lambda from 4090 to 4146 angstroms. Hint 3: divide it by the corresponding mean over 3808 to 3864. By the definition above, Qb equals 2.37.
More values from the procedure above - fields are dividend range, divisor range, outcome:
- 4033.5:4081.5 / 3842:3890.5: 2.04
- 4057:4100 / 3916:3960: 1.88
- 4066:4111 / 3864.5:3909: 1.98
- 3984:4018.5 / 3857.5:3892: 2.11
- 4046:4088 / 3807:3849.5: 2.36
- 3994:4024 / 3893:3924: 1.62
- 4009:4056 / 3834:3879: 2.28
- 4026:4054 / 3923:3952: 2.06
